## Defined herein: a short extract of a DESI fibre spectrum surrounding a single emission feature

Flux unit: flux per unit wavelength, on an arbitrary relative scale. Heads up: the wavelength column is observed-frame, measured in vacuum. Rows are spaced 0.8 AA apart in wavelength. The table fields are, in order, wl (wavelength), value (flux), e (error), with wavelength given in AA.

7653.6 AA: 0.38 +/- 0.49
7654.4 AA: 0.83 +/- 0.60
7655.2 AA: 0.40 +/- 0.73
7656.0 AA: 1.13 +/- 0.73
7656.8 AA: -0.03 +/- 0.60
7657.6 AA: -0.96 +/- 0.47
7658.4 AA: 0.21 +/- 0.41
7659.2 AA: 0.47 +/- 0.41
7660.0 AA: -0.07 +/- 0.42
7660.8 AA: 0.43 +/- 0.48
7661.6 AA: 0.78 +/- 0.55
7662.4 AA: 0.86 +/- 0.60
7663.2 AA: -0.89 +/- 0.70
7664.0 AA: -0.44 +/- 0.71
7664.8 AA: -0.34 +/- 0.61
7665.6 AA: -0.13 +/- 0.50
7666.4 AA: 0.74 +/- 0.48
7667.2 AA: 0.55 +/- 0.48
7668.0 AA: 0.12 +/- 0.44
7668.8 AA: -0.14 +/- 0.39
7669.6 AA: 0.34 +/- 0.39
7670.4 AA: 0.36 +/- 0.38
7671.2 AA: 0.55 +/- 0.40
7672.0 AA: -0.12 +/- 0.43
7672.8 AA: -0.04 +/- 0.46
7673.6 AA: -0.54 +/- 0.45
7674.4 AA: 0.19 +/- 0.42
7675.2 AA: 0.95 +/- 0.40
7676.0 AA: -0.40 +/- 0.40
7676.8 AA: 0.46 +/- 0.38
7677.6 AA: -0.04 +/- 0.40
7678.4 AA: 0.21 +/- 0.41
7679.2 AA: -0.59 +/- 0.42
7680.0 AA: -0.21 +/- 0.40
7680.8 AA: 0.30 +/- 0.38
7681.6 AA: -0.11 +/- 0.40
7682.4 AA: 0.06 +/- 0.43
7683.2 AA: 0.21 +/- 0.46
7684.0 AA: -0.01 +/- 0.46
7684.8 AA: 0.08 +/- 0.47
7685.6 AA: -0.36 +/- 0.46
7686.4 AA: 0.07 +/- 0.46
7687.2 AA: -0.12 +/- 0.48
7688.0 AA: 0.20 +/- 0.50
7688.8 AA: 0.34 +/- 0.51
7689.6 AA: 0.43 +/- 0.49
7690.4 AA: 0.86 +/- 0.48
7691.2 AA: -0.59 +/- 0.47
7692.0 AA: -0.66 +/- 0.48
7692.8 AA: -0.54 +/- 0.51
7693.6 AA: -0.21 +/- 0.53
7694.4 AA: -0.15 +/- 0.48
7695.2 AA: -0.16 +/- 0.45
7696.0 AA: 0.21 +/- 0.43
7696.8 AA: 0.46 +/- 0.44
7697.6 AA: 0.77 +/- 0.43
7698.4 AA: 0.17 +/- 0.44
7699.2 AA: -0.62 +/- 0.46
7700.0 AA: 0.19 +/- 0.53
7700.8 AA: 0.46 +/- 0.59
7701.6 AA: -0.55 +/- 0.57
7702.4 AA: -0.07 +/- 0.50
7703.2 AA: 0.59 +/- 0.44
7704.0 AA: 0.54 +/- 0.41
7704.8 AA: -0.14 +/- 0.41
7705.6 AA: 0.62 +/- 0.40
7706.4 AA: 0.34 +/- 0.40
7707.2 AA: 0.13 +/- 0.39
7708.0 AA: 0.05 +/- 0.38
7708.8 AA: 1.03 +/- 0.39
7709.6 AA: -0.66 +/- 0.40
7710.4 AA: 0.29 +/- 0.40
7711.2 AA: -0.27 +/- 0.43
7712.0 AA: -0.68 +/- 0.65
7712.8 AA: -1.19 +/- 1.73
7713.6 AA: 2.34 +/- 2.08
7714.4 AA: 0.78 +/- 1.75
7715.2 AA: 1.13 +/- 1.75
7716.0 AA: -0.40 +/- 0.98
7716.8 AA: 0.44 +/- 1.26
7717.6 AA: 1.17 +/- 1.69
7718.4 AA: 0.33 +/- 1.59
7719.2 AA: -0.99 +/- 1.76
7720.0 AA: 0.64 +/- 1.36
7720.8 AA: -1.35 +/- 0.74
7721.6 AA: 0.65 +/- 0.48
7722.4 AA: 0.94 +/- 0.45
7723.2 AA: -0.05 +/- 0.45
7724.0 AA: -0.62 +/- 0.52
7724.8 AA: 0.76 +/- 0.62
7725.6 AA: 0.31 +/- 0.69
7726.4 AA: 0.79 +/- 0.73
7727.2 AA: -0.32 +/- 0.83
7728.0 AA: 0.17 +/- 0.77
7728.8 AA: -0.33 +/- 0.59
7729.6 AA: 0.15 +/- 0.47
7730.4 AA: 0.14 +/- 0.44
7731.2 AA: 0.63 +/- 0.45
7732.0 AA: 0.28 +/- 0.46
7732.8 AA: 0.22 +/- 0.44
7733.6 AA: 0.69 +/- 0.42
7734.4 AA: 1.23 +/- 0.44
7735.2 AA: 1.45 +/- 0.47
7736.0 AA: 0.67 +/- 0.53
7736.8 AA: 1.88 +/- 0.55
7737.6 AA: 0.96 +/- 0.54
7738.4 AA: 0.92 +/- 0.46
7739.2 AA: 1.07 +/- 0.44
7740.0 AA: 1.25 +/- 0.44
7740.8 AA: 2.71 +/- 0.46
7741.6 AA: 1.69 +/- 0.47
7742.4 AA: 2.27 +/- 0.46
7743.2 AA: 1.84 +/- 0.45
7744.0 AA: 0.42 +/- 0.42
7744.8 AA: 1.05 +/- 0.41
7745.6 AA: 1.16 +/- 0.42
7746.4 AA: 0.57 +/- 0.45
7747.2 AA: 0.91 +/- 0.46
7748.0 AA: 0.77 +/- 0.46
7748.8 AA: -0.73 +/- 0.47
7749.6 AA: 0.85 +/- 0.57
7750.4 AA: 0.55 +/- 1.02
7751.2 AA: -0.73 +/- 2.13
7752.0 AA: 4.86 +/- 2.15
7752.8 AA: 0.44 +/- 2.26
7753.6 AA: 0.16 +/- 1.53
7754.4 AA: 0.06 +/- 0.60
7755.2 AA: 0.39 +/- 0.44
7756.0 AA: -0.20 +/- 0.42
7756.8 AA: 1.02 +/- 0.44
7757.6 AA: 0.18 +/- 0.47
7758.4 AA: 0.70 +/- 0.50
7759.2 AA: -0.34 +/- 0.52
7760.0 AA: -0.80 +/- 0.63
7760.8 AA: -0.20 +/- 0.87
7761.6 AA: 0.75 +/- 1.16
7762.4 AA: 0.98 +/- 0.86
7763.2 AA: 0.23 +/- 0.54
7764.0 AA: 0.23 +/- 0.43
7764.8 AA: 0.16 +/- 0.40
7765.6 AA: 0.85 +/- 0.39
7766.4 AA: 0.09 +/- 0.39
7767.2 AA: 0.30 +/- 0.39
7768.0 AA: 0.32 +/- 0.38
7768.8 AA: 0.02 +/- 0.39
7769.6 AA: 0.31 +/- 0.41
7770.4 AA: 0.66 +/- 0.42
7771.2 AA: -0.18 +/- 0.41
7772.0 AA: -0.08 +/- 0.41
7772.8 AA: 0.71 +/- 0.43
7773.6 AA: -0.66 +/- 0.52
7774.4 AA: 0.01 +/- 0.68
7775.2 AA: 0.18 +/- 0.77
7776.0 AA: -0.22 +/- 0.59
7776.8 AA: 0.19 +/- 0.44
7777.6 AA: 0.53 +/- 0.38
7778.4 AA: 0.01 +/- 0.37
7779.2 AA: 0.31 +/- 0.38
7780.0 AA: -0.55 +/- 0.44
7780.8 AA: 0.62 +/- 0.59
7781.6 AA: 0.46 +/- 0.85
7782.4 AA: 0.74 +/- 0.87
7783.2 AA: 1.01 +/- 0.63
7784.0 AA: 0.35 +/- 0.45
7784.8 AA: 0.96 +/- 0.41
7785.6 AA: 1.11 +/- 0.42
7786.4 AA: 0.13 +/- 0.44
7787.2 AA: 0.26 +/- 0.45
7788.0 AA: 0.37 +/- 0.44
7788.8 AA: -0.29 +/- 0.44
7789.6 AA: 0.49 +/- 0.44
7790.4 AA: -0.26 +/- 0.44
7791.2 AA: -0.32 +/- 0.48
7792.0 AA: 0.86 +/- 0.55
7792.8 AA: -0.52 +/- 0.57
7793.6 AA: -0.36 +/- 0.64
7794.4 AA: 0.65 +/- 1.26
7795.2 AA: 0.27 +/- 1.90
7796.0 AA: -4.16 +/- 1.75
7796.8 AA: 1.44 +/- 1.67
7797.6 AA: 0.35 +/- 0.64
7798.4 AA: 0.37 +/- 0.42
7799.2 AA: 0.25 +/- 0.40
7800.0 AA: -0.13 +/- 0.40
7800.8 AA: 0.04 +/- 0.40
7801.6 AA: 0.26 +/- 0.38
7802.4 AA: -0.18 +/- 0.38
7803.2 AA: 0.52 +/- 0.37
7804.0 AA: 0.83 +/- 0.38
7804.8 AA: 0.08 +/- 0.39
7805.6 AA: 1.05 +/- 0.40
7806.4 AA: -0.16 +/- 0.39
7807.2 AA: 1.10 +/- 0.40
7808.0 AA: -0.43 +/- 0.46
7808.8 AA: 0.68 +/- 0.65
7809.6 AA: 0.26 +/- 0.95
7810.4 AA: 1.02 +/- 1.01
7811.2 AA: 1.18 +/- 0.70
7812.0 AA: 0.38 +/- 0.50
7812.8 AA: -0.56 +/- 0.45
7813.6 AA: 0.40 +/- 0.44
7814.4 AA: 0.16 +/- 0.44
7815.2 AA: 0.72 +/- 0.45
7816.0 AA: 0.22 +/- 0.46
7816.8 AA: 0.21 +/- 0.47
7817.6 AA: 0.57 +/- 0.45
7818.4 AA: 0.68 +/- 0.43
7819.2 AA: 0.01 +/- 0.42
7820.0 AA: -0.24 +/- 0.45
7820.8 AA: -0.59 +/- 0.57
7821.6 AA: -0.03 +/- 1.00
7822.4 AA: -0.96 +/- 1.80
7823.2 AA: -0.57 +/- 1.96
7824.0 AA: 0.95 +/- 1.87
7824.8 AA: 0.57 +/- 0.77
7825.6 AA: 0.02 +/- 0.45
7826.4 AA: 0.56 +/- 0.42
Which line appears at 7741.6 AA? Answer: [O II]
